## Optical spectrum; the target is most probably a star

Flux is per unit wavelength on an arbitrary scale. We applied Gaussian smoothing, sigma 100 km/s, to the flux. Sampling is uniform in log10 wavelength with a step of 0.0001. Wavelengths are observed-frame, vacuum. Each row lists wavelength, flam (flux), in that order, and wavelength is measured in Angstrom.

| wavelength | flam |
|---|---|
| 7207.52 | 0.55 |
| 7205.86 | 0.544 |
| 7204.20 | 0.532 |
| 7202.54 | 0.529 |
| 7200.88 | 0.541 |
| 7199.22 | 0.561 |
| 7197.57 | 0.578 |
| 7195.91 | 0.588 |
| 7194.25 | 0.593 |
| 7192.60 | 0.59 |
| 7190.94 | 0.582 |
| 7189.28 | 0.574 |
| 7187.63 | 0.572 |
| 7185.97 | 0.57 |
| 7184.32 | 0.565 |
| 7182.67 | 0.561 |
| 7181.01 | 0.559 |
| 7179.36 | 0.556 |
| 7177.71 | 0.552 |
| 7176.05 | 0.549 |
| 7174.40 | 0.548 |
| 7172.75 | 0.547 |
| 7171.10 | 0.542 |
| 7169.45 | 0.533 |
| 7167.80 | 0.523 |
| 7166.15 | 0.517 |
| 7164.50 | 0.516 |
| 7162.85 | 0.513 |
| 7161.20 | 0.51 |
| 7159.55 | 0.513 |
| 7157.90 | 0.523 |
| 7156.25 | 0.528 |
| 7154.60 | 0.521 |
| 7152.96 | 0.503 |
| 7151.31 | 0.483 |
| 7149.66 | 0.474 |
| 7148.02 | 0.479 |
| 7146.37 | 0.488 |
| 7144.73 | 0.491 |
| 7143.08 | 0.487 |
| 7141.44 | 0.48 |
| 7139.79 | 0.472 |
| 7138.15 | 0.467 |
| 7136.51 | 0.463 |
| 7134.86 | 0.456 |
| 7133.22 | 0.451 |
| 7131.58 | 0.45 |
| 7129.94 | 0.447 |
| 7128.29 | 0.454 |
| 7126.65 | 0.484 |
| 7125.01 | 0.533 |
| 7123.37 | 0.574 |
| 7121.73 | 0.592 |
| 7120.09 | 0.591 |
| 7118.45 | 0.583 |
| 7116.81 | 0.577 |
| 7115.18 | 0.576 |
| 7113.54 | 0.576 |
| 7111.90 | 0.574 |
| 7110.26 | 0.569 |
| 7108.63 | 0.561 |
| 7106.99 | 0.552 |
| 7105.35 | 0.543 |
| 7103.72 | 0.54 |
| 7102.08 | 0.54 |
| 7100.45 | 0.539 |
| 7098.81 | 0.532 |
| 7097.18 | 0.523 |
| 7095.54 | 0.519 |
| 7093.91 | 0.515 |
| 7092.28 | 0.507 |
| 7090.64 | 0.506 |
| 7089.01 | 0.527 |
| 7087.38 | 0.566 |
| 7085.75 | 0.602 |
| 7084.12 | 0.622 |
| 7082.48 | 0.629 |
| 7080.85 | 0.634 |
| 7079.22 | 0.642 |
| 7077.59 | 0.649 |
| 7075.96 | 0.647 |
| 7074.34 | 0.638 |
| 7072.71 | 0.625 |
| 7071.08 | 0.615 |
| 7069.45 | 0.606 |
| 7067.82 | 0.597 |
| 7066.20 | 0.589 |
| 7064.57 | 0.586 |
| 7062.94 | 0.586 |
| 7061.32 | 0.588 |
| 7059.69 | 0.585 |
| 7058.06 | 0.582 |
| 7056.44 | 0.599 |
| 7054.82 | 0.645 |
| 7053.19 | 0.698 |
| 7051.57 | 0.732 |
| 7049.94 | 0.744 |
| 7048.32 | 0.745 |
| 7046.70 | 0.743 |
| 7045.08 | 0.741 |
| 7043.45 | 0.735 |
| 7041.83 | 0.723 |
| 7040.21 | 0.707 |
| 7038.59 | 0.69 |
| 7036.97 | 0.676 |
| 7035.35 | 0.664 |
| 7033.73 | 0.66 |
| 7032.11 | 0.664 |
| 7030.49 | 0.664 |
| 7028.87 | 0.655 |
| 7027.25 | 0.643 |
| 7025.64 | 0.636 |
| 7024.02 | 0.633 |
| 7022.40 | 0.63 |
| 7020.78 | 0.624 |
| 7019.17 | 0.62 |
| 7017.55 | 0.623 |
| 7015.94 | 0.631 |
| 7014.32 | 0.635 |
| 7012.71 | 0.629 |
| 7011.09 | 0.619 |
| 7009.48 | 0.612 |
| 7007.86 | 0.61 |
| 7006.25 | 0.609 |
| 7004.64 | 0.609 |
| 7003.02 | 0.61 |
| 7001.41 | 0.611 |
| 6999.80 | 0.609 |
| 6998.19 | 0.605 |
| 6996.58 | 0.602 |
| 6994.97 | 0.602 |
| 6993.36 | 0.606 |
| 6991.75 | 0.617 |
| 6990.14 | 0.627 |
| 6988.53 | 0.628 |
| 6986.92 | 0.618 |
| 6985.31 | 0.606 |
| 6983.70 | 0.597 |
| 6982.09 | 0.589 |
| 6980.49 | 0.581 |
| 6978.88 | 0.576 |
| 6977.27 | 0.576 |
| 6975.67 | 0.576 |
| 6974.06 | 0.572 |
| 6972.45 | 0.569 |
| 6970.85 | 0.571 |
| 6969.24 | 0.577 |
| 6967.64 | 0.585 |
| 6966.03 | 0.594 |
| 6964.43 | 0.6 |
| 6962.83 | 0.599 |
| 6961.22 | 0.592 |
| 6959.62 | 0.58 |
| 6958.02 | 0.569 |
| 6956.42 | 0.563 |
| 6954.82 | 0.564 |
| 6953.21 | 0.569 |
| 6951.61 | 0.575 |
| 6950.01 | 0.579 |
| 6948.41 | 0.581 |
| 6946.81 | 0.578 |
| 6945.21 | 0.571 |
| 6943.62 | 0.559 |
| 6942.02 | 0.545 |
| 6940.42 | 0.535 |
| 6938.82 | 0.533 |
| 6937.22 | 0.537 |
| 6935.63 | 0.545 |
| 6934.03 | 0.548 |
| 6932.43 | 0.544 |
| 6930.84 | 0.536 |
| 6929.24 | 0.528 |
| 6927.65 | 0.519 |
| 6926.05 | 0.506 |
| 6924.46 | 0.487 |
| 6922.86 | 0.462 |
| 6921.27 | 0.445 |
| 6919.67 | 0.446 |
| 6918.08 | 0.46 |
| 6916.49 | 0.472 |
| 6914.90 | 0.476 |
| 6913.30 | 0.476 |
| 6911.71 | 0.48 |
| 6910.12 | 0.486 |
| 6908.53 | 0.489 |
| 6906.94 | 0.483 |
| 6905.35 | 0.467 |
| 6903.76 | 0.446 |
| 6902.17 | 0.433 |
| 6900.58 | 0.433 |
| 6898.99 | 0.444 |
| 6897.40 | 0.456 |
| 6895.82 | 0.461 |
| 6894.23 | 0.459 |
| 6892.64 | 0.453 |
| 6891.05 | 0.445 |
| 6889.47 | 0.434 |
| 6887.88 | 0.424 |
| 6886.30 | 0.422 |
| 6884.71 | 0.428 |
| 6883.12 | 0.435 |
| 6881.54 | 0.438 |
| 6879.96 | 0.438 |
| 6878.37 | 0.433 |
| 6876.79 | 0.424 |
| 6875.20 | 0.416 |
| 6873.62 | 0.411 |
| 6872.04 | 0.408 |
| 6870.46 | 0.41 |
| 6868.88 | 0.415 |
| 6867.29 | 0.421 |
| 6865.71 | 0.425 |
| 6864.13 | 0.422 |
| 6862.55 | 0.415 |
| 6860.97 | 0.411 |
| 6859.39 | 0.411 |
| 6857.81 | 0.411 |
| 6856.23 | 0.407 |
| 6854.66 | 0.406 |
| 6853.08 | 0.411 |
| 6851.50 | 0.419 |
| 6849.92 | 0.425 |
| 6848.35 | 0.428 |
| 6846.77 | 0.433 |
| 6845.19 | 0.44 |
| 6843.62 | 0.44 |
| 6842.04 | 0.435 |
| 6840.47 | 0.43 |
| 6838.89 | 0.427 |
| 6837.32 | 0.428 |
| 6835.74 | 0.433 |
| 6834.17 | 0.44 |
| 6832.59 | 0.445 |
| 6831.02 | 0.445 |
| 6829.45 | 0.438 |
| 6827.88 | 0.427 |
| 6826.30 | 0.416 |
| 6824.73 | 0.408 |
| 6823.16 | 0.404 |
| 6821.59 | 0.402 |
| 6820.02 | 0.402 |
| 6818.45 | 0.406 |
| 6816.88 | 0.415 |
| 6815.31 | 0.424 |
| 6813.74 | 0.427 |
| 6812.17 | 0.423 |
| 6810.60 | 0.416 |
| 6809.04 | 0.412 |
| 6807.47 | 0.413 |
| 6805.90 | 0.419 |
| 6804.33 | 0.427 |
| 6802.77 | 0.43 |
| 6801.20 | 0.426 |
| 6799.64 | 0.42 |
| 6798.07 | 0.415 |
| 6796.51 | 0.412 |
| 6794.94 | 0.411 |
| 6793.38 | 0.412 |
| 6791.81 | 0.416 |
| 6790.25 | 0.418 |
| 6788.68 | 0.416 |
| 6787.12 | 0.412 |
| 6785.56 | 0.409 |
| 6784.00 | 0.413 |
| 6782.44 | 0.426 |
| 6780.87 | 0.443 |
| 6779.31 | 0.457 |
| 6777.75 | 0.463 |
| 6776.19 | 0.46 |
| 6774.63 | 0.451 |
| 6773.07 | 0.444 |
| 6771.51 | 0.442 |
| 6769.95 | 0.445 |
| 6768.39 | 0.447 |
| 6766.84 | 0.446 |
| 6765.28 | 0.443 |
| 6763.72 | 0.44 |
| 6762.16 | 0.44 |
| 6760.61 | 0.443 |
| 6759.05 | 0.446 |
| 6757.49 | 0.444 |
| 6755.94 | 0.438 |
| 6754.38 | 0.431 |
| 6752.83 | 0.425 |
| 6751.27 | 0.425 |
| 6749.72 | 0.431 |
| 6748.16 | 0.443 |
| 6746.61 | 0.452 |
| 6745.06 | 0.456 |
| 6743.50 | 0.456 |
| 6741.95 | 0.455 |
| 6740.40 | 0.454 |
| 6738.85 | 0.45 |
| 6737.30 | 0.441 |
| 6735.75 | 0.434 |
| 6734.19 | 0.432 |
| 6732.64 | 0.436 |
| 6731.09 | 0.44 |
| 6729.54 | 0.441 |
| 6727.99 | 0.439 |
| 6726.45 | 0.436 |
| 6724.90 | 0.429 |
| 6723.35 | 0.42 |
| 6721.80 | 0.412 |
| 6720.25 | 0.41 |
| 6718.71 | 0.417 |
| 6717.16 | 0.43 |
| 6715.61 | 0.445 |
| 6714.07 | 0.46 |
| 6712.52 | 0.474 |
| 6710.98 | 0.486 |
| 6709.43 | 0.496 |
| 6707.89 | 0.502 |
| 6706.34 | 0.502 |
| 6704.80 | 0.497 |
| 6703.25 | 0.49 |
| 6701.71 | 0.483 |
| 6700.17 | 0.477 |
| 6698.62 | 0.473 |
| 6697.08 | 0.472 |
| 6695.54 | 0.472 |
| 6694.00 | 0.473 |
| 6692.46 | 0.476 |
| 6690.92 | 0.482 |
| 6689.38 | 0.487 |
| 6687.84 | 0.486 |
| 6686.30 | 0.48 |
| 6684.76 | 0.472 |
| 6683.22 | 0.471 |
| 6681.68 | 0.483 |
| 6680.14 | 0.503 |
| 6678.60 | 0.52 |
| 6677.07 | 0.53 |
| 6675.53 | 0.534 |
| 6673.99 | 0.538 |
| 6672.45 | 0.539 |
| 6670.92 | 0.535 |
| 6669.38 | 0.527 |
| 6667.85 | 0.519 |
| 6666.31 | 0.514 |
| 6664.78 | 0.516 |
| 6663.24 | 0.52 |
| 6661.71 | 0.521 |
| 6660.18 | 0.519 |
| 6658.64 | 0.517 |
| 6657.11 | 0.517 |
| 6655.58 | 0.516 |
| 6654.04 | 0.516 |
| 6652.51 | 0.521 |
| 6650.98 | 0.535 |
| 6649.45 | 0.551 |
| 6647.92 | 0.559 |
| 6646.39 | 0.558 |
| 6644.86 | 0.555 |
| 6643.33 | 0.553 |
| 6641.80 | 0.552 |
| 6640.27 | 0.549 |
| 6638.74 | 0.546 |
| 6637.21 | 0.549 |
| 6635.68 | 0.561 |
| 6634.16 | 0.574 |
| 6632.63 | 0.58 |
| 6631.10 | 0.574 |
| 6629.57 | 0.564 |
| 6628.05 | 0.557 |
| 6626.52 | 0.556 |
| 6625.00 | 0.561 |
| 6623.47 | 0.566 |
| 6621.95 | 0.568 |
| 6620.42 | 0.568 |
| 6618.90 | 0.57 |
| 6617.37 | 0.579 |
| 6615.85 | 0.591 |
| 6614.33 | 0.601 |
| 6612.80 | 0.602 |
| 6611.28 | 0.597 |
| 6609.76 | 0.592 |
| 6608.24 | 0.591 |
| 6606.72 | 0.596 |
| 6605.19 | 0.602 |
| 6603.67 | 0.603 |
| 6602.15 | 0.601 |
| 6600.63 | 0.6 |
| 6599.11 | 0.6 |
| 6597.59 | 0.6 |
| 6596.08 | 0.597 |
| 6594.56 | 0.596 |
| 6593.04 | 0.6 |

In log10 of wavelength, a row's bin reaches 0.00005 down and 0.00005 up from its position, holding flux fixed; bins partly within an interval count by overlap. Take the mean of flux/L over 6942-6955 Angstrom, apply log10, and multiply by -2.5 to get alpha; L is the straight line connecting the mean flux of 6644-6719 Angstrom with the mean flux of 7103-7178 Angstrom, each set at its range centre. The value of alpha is -0.12 mag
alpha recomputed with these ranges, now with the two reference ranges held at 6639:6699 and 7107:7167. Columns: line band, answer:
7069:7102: -0.13 mag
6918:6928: 0.09 mag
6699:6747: 0.14 mag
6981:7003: -0.18 mag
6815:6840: 0.21 mag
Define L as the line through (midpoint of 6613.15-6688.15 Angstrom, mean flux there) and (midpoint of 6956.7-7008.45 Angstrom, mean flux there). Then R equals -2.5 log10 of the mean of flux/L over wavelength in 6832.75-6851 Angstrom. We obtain 0.30 mag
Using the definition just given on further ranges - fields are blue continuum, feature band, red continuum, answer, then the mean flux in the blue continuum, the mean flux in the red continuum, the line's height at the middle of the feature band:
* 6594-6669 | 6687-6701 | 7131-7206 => 0.17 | 0.562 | 0.526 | 0.558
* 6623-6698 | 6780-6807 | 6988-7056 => 0.34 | 0.526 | 0.652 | 0.572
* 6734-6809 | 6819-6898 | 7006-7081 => 0.18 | 0.435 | 0.647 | 0.503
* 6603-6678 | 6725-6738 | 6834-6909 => 0.16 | 0.554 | 0.431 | 0.506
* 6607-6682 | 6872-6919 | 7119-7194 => 0.19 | 0.549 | 0.52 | 0.535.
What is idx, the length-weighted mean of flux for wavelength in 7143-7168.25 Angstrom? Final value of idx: 0.504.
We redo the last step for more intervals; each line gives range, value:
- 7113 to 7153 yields 0.505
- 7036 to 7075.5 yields 0.657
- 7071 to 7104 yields 0.577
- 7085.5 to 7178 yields 0.522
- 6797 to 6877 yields 0.421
